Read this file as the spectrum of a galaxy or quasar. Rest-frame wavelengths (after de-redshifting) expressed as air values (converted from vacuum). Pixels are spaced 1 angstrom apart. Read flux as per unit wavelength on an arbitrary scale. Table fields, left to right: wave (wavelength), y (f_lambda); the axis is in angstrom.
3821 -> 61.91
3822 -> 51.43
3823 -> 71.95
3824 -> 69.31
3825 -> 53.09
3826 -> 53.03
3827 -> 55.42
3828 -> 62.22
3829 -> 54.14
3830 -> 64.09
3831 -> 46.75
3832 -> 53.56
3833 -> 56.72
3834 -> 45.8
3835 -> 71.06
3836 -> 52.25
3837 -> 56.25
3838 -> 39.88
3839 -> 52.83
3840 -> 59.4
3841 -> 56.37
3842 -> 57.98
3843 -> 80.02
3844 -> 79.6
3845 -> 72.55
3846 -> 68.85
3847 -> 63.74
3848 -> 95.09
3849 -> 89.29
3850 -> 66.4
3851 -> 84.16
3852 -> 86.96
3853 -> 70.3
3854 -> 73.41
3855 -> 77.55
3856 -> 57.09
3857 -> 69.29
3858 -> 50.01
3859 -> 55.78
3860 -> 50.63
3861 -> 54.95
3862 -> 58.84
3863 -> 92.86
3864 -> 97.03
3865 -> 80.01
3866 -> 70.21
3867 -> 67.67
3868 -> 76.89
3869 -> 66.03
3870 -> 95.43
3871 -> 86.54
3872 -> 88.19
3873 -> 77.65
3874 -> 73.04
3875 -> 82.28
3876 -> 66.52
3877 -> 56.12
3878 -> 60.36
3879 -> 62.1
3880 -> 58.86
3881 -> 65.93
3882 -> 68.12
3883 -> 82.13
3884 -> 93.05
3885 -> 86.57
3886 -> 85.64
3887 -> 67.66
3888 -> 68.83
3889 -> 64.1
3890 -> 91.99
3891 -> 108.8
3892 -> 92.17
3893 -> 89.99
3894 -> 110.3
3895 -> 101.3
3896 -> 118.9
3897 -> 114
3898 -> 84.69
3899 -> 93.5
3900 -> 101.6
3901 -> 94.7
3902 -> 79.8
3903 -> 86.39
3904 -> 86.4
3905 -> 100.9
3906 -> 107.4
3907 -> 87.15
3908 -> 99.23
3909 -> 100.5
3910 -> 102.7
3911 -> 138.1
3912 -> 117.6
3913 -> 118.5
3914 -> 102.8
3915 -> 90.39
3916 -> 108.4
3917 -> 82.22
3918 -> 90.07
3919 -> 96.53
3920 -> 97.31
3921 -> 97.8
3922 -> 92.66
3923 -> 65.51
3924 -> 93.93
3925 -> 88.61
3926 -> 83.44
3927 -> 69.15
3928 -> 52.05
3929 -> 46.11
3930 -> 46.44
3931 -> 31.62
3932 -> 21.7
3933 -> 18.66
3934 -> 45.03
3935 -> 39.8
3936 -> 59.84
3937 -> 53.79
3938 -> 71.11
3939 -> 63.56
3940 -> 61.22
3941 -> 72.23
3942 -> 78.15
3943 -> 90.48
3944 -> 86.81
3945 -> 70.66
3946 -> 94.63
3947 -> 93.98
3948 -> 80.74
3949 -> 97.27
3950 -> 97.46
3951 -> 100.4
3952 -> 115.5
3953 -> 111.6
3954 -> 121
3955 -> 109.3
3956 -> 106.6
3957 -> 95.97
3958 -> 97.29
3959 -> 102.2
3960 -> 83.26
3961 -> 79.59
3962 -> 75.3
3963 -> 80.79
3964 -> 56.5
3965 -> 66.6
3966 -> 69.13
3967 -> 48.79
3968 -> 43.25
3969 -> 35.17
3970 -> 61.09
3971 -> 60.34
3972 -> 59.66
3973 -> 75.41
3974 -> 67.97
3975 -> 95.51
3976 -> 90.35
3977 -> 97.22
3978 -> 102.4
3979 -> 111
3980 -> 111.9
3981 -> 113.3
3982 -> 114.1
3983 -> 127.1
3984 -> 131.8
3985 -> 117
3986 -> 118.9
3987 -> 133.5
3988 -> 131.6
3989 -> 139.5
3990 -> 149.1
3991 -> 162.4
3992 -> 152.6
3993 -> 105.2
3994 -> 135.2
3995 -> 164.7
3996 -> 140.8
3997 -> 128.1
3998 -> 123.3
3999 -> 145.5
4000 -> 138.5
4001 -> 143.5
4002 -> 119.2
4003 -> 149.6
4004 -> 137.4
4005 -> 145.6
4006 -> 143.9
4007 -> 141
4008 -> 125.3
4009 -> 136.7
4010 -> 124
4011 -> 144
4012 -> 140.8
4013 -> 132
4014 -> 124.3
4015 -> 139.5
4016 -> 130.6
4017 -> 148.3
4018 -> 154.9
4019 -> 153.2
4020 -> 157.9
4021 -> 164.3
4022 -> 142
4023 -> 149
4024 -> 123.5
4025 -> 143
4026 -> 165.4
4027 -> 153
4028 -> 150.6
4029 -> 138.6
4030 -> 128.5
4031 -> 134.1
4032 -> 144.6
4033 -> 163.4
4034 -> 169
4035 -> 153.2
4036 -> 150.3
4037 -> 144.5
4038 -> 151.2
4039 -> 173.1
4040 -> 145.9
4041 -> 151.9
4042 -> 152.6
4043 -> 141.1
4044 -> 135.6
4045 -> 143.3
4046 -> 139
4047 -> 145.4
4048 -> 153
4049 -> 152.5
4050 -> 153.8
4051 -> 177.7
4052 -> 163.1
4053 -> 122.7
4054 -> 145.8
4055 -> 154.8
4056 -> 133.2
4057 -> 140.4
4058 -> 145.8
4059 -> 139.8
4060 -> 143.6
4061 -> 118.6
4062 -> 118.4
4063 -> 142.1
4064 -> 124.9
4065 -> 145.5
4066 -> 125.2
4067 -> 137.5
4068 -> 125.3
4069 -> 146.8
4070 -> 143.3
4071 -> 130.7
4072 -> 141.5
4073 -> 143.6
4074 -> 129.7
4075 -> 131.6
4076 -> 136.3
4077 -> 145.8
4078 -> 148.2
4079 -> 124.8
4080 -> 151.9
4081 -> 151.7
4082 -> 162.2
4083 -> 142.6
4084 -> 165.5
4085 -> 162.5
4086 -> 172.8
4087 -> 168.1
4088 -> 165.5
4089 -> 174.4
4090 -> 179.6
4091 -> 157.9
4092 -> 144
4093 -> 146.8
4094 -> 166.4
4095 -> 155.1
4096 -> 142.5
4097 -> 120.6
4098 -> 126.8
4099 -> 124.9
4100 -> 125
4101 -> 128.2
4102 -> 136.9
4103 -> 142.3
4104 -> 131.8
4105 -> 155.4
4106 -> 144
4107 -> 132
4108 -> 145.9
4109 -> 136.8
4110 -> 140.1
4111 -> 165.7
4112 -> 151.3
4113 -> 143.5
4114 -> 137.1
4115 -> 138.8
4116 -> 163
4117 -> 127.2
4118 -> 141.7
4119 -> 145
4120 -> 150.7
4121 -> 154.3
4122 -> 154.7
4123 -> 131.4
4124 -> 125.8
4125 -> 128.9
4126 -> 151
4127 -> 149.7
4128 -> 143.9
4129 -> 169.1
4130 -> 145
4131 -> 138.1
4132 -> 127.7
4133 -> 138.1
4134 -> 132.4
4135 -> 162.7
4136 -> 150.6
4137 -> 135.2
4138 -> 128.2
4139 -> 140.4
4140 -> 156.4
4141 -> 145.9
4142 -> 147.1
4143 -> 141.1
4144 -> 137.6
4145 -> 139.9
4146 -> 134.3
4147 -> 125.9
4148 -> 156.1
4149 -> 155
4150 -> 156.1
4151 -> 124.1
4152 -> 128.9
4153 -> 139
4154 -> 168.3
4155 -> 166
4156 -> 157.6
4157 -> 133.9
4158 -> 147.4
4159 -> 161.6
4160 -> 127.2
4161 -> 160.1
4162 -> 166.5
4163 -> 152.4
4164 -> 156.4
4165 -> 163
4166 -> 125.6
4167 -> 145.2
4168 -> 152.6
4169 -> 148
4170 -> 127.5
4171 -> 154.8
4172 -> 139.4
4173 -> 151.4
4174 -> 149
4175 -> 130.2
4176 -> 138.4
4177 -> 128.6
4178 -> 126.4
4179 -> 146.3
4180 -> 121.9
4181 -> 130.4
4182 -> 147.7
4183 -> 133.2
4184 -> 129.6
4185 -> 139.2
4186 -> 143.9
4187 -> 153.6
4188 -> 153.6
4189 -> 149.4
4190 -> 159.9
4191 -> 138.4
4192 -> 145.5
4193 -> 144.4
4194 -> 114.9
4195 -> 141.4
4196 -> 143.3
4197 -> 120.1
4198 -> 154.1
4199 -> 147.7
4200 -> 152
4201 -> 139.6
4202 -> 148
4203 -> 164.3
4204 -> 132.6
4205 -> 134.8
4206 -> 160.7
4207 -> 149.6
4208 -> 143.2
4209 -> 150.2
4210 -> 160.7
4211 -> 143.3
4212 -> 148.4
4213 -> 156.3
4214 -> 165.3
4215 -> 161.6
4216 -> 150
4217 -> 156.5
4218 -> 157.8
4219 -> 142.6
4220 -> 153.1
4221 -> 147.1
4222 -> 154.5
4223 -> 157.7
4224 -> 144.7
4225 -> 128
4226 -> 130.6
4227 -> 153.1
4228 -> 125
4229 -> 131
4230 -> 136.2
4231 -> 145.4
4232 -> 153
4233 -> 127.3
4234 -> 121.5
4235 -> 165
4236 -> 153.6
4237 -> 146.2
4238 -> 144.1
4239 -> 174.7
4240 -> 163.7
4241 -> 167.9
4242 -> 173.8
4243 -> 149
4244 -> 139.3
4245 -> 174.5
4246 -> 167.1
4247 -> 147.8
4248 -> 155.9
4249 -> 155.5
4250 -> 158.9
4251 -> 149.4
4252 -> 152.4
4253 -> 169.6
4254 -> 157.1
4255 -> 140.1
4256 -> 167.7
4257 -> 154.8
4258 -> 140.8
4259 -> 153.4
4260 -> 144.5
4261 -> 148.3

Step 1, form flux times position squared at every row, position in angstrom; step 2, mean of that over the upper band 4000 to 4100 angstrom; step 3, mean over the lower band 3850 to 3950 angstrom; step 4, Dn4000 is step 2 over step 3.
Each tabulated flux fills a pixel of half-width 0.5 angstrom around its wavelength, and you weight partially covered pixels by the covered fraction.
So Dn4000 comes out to 1.96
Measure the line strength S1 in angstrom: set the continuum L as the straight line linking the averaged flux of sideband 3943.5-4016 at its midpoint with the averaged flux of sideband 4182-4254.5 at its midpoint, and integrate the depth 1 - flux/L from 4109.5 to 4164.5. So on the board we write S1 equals -4.11 angstrom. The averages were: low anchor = 109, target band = 145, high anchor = 149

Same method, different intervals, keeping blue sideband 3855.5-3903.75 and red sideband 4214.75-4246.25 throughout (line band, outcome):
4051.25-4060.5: -2.4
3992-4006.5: -4.8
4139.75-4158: -1.6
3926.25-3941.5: 6.7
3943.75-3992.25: 0.4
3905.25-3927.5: -2.7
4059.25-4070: -1.6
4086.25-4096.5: -3.3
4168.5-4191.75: -0.2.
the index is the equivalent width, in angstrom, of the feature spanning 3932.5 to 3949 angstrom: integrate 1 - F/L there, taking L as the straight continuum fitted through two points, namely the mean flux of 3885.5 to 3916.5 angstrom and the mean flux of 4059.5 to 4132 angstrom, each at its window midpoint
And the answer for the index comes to 5.95 angstrom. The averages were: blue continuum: 97.2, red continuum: 144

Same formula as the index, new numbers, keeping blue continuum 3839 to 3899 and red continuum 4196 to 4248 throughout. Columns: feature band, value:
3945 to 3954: -0.5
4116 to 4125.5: -0.9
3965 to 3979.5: 3.8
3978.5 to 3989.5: -2.4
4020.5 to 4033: -4.2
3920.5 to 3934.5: 4.4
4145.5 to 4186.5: -1.8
